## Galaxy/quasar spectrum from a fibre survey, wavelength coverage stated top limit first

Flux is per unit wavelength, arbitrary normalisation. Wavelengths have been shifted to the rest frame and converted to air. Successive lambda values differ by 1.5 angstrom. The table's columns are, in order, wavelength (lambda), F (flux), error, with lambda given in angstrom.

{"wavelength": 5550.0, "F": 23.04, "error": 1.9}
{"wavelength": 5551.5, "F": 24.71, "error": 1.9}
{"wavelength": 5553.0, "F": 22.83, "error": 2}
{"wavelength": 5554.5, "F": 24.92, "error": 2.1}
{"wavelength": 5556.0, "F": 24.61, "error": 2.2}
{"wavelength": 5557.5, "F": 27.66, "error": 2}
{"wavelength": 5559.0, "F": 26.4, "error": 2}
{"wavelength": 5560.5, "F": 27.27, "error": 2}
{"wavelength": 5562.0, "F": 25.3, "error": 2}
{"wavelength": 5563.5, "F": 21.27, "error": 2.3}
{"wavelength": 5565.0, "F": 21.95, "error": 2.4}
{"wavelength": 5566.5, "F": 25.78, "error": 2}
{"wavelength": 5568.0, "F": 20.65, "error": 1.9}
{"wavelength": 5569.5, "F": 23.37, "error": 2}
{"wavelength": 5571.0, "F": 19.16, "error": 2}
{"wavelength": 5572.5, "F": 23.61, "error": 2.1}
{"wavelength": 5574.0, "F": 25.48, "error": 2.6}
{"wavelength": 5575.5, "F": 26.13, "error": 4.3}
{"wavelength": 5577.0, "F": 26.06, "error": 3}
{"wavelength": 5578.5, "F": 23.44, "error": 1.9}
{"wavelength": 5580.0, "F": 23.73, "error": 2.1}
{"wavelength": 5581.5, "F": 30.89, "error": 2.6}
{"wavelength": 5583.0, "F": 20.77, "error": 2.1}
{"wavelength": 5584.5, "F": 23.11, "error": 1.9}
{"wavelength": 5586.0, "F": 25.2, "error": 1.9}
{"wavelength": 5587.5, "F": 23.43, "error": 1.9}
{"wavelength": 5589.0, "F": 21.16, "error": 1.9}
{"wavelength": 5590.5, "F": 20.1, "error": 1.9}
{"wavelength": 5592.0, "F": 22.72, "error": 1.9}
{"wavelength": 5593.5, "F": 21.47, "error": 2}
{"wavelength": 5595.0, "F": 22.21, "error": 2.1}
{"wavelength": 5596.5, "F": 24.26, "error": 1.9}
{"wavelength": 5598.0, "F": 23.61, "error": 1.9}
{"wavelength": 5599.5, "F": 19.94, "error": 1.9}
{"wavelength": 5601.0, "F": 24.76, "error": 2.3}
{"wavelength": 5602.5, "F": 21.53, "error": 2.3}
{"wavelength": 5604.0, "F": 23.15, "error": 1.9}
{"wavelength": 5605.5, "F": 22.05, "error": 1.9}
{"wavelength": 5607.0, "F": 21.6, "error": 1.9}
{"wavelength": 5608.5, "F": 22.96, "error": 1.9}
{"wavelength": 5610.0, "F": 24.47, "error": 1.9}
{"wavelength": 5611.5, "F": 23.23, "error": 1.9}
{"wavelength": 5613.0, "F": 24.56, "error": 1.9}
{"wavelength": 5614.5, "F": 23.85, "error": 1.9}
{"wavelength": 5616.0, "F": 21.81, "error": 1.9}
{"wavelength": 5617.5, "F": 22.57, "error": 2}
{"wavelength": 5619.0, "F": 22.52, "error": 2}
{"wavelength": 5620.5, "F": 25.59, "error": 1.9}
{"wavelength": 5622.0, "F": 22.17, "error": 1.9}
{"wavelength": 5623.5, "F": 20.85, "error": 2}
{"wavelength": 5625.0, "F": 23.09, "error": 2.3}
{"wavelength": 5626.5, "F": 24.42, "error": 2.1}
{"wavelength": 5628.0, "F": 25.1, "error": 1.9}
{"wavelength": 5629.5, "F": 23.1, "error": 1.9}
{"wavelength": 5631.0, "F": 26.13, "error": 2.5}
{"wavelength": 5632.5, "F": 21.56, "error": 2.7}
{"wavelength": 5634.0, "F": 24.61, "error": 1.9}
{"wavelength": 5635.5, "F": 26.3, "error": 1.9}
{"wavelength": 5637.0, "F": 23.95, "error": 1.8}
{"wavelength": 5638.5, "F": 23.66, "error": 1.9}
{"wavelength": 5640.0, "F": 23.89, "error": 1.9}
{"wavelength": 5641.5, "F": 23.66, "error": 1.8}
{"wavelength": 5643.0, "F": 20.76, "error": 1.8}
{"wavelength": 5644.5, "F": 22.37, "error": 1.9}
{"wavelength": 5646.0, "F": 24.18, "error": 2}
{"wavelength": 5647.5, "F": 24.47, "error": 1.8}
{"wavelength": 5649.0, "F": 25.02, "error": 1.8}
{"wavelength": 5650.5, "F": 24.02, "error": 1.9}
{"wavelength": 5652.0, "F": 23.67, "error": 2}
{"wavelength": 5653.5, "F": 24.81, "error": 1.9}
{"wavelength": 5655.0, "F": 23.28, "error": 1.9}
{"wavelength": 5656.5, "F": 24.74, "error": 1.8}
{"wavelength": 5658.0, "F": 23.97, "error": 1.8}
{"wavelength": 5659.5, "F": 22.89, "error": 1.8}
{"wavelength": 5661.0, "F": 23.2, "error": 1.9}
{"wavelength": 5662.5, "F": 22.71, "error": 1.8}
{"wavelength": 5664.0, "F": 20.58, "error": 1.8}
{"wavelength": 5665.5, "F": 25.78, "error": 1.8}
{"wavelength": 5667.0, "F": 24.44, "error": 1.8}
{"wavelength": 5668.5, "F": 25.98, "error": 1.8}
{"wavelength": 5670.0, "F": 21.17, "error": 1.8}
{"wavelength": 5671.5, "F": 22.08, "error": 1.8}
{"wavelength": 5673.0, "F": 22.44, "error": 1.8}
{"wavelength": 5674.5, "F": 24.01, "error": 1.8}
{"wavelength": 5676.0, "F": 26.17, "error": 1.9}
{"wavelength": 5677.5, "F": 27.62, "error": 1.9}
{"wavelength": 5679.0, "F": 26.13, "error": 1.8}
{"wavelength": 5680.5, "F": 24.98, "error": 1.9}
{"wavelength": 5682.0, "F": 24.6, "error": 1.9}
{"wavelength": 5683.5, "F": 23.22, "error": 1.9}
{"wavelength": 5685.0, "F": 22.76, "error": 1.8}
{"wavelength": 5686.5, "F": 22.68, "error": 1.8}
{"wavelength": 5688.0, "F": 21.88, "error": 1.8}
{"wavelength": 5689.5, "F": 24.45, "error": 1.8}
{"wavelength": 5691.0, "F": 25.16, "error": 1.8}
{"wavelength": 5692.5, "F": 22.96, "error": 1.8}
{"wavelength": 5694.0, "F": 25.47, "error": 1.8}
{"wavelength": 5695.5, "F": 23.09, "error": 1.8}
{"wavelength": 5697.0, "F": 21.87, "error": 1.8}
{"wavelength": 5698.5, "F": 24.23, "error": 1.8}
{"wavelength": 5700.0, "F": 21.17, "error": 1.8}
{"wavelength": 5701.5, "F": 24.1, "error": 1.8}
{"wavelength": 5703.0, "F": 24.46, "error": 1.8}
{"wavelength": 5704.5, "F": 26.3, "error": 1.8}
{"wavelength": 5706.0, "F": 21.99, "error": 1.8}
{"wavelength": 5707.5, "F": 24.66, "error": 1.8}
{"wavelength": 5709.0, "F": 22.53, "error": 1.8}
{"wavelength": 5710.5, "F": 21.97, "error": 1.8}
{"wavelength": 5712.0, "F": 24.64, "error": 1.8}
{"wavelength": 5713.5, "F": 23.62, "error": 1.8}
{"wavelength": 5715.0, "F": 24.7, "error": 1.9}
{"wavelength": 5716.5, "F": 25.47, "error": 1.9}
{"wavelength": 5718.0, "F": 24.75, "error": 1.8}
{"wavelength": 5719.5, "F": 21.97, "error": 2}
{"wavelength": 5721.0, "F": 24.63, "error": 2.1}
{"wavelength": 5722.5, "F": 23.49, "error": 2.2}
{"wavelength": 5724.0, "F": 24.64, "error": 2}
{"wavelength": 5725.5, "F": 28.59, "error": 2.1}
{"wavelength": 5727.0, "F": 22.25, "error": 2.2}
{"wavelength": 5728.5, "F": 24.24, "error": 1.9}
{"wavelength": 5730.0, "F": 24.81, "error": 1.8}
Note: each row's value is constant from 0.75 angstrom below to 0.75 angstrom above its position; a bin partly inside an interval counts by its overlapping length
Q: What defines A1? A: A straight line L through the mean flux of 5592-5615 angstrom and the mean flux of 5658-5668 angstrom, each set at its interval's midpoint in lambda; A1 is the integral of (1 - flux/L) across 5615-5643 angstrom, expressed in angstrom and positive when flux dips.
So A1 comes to -0.5 angstrom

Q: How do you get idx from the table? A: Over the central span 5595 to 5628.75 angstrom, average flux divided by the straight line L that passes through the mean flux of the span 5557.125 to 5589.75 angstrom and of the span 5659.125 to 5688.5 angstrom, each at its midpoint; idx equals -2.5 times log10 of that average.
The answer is 0.04 mag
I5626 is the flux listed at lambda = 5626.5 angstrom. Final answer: 24.42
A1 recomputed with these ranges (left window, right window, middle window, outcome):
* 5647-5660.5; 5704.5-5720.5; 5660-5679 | 0.1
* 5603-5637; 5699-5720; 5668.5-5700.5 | -0.2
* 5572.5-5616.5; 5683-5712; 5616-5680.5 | -1.0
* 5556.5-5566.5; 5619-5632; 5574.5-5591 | 0.3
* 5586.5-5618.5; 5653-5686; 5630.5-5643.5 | -0.3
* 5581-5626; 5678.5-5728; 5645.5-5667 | -0.3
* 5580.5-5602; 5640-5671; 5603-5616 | 0.1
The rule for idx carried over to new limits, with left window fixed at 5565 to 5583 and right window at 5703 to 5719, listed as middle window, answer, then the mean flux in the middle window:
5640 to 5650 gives 0.029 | 23.5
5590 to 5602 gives 0.080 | 22.4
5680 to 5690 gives 0.028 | 23.4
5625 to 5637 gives -0.011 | 24.3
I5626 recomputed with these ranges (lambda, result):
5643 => 20.76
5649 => 25.02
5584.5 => 23.11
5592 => 22.72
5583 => 20.77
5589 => 21.16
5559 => 26.4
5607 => 21.6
